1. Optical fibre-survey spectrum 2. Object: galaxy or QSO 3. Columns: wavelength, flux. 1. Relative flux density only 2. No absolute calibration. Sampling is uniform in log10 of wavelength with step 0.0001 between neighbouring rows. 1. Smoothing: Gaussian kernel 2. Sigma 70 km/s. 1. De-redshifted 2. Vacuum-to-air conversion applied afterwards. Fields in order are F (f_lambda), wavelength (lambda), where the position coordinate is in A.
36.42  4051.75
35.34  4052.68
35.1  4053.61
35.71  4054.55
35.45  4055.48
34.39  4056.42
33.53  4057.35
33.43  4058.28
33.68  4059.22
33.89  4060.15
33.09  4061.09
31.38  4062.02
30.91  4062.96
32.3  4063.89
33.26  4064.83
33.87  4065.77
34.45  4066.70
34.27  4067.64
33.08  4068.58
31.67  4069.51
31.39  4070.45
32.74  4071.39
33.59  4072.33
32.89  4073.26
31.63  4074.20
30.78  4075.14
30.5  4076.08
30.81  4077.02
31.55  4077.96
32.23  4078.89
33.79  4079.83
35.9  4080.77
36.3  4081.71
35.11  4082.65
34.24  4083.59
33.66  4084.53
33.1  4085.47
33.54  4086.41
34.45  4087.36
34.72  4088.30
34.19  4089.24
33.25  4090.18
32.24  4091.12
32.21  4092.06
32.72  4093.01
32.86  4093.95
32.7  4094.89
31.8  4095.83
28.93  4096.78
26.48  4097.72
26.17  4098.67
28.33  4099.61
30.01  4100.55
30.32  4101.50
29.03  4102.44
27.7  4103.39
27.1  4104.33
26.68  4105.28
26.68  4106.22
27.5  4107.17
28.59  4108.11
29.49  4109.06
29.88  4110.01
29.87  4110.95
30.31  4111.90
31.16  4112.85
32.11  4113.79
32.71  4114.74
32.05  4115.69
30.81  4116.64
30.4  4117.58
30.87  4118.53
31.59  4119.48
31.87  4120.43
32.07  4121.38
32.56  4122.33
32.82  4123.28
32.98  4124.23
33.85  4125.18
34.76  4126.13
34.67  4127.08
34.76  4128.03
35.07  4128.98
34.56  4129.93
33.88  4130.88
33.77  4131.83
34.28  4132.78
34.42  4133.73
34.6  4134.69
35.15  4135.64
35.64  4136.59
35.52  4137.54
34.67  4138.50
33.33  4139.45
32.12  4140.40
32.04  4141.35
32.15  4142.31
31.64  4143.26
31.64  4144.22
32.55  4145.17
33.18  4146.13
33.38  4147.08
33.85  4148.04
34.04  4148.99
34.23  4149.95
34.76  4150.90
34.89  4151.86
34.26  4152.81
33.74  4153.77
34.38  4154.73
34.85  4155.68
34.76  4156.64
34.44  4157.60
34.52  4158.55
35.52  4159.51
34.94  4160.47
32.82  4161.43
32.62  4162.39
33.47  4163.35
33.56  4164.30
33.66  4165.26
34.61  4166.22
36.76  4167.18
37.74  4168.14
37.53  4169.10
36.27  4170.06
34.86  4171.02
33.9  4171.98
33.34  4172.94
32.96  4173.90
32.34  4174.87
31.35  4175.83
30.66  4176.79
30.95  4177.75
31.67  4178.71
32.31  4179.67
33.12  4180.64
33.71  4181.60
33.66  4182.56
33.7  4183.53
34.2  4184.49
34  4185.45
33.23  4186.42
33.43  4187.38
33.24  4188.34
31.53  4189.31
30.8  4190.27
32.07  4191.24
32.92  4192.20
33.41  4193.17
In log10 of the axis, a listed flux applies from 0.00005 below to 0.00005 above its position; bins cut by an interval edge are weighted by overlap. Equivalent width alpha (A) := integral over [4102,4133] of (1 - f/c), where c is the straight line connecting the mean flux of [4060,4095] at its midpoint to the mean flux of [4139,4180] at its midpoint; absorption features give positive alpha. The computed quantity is 1.8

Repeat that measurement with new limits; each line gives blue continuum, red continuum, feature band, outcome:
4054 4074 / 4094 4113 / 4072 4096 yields -1.6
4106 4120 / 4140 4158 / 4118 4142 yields -1.4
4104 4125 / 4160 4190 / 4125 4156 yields -2.1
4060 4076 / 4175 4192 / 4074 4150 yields 1.0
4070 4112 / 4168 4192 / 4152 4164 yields -0.5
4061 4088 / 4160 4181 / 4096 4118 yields 2.6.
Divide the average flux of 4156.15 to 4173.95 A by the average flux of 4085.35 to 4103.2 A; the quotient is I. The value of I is 1.11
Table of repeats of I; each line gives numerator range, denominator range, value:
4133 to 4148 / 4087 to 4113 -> 1.11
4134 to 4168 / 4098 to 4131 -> 1.10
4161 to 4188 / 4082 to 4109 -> 1.09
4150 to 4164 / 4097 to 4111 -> 1.21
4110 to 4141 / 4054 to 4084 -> 1.00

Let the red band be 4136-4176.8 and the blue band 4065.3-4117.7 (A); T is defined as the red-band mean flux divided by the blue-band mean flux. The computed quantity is 1.1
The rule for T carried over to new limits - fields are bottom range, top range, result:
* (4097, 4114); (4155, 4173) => 1.21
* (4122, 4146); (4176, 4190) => 0.97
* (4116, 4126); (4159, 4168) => 1.07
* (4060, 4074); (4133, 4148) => 1.02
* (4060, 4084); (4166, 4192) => 1.02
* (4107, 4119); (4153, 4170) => 1.14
